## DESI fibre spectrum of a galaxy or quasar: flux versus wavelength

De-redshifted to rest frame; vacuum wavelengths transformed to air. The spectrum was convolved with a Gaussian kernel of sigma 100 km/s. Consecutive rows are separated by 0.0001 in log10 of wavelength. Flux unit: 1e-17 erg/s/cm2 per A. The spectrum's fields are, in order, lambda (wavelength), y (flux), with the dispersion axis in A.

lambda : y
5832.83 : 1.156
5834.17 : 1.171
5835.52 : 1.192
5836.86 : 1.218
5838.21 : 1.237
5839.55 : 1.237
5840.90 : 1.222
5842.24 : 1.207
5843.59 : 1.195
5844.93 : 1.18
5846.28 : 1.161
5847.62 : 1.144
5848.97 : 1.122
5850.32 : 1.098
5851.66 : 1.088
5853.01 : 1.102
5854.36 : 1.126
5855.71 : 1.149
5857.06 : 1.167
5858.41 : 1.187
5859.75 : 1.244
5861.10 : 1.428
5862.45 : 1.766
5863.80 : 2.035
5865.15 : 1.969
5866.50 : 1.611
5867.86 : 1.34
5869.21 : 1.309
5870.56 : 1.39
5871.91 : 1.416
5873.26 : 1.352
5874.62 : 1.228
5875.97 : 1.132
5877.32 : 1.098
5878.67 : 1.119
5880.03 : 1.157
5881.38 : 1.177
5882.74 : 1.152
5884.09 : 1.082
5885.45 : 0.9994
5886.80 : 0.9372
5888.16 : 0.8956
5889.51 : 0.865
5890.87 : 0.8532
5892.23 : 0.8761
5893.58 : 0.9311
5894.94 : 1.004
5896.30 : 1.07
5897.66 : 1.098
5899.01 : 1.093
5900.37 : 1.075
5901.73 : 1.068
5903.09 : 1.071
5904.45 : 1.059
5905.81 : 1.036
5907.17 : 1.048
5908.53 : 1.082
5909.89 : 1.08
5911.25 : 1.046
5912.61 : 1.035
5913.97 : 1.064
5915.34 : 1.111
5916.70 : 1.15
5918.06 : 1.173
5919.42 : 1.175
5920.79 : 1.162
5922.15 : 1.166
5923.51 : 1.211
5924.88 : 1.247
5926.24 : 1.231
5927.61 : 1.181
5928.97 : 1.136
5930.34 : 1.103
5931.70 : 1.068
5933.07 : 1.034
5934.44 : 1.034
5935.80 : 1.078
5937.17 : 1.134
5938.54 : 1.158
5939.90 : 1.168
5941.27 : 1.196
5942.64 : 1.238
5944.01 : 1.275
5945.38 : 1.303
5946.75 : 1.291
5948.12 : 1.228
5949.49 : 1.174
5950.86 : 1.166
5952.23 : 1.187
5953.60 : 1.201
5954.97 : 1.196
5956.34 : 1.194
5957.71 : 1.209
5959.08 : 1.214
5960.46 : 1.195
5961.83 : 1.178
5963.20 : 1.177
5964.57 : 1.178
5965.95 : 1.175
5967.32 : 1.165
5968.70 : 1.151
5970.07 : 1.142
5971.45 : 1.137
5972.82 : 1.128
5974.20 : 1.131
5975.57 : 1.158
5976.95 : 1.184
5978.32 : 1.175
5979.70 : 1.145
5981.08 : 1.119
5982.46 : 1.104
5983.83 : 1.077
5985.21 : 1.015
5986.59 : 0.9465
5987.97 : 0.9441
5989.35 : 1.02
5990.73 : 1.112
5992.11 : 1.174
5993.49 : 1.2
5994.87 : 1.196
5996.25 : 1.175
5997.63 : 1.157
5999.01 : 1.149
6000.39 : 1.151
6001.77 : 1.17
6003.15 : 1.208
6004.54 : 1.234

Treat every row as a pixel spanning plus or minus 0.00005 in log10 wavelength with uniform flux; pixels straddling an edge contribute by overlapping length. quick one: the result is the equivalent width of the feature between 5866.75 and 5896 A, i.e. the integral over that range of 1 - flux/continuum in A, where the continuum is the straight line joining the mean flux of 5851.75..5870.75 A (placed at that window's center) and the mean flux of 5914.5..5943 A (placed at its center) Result 4.8 A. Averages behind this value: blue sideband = 1.41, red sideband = 1.15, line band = 1.12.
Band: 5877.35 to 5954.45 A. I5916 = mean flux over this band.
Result 1.11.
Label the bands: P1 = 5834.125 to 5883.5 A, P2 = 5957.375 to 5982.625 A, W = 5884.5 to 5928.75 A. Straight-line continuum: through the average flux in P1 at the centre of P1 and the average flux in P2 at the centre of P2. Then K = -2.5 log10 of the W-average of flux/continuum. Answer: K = 0.15 mag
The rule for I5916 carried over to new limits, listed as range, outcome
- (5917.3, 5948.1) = 1.17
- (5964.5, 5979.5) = 1.16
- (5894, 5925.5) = 1.1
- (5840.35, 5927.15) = 1.17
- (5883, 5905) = 1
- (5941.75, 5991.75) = 1.16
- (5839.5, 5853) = 1.16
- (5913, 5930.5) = 1.16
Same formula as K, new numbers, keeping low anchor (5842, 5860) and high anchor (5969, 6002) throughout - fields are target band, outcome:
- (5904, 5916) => 0.075 mag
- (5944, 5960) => -0.082 mag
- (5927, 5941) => 0.020 mag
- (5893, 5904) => 0.088 mag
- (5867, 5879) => -0.114 mag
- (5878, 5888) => 0.065 mag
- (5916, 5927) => -0.050 mag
